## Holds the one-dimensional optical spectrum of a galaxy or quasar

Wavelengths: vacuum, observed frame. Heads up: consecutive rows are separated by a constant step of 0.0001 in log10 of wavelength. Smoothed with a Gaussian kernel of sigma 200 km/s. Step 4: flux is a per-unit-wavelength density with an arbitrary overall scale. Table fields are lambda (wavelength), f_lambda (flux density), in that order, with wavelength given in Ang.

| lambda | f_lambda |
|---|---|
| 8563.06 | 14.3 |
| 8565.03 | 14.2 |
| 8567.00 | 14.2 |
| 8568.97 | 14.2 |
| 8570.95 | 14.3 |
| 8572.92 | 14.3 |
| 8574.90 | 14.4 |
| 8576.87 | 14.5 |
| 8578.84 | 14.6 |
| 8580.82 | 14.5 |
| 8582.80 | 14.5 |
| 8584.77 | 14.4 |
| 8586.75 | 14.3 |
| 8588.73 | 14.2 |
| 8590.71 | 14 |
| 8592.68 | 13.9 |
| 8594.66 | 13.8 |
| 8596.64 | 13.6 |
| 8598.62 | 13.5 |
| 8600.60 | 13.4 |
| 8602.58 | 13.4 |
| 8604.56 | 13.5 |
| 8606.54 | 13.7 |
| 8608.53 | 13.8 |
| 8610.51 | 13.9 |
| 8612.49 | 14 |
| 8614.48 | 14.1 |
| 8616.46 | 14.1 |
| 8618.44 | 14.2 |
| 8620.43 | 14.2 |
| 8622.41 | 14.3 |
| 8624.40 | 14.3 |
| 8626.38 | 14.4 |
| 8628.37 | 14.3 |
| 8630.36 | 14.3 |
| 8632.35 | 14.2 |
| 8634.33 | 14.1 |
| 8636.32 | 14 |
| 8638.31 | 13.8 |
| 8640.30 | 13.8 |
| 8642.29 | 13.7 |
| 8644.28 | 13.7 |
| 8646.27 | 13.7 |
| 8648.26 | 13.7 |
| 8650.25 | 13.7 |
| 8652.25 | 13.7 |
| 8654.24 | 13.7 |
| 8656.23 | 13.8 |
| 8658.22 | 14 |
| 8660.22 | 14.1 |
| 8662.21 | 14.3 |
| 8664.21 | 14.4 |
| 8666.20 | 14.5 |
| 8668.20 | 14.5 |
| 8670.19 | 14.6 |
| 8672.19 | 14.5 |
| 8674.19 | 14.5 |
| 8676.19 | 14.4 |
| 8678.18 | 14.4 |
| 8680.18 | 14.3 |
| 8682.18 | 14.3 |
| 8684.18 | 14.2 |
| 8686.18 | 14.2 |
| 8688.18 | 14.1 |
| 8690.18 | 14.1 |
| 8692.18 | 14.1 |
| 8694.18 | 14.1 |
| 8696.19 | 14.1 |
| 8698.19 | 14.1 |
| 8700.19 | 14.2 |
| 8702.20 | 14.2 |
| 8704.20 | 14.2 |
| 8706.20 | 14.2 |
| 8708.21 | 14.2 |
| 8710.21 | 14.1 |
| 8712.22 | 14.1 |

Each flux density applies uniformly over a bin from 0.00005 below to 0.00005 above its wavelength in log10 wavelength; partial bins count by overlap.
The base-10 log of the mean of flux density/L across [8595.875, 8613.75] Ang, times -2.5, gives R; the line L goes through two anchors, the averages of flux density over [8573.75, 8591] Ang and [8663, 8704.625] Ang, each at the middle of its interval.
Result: 0.06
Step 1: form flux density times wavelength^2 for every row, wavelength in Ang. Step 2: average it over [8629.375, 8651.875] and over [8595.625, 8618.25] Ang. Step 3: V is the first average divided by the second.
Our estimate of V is 1.02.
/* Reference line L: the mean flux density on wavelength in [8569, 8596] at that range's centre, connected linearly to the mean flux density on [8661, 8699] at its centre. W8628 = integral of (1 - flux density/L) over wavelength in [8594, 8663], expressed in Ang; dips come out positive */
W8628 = 1.8 Ang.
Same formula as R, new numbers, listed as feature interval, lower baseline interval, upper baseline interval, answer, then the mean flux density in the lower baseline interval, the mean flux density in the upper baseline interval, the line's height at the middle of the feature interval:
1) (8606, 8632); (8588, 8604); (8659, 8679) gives -0.015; 13.7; 14.4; 13.9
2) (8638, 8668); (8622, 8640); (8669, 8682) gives 0.029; 14.2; 14.4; 14.3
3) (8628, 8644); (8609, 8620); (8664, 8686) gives 0.014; 14.1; 14.4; 14.2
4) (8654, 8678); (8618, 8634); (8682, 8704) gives -0.008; 14.3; 14.1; 14.2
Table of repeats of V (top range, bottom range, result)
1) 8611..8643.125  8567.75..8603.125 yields 1.01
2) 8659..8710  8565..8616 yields 1.04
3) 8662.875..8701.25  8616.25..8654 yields 1.03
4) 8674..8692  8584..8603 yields 1.05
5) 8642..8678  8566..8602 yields 1.02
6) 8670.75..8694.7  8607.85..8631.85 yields 1.02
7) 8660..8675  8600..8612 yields 1.07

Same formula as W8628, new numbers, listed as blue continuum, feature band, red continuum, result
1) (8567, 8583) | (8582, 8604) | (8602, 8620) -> 0.4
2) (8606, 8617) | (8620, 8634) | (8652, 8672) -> -0.3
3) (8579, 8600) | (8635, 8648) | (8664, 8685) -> 0.5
